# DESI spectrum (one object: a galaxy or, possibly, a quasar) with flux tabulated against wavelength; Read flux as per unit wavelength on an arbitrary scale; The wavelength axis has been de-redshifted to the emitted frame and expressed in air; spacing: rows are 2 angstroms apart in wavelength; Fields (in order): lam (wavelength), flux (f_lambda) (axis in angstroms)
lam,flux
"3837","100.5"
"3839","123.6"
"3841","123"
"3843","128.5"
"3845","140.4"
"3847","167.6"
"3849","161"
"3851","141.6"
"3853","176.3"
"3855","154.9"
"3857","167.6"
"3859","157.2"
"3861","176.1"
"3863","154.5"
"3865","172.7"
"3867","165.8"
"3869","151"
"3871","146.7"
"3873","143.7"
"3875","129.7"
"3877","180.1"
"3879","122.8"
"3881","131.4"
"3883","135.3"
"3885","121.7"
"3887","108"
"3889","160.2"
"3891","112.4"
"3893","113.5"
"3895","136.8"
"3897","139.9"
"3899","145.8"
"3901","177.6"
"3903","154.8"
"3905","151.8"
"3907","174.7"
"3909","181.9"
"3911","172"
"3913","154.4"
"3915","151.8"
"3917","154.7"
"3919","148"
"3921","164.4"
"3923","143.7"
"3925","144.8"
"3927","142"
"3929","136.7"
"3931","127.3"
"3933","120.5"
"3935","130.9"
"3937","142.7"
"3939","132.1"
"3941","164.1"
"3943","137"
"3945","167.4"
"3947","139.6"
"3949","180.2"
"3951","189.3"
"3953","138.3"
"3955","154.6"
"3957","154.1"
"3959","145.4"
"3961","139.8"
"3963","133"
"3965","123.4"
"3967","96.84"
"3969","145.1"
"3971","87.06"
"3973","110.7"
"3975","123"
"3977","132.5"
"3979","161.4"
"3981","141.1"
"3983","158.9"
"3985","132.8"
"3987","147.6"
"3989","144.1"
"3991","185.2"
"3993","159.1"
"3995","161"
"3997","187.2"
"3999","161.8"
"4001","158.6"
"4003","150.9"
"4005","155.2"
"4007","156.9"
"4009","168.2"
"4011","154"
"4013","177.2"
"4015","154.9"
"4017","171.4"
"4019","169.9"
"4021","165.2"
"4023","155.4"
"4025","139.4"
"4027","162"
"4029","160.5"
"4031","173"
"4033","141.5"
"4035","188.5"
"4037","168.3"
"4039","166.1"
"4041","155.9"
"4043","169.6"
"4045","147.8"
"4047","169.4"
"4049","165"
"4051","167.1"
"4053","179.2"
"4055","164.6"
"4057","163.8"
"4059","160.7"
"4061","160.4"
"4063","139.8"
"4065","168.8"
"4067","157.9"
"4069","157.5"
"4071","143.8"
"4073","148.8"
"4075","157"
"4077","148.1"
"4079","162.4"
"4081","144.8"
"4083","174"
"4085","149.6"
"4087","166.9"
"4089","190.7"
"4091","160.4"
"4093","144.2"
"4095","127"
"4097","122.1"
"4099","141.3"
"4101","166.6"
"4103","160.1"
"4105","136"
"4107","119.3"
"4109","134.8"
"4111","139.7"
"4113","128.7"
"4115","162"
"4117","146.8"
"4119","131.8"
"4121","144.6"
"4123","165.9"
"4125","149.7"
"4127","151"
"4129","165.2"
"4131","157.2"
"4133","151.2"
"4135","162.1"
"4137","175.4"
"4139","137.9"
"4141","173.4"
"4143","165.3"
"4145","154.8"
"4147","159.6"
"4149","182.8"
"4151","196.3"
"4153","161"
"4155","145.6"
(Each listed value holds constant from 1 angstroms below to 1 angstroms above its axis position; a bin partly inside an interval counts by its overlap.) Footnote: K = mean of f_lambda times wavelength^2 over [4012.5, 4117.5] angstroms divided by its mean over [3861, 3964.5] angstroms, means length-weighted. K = 1.1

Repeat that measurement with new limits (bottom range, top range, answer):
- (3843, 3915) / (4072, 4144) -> 1.13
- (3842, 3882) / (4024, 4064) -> 1.16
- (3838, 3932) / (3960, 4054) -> 1.10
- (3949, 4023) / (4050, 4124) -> 1.06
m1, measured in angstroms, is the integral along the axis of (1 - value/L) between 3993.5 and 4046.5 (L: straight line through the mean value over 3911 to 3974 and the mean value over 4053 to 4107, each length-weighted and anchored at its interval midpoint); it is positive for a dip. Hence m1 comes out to -4.71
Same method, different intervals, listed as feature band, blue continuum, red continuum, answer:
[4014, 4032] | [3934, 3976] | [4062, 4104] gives -1.7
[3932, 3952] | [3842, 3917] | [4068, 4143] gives 0.0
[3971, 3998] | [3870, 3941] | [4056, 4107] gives 0.2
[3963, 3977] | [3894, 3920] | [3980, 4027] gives 3.7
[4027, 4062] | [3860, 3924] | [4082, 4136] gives -3.5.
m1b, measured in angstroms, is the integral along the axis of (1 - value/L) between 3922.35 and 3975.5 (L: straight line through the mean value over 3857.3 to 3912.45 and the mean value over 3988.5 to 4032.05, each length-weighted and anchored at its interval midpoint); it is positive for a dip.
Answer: 5.8 angstroms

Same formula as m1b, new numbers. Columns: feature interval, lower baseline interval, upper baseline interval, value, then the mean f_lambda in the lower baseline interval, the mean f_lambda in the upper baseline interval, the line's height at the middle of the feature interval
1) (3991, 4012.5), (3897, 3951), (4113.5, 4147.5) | -1.3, 152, 156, 153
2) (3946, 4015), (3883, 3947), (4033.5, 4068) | 2.5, 145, 164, 154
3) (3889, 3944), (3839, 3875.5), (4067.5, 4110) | 1.9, 153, 150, 152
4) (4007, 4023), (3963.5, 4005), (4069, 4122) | -2.2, 144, 148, 145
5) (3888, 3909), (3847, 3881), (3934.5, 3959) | 0.8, 156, 153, 155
